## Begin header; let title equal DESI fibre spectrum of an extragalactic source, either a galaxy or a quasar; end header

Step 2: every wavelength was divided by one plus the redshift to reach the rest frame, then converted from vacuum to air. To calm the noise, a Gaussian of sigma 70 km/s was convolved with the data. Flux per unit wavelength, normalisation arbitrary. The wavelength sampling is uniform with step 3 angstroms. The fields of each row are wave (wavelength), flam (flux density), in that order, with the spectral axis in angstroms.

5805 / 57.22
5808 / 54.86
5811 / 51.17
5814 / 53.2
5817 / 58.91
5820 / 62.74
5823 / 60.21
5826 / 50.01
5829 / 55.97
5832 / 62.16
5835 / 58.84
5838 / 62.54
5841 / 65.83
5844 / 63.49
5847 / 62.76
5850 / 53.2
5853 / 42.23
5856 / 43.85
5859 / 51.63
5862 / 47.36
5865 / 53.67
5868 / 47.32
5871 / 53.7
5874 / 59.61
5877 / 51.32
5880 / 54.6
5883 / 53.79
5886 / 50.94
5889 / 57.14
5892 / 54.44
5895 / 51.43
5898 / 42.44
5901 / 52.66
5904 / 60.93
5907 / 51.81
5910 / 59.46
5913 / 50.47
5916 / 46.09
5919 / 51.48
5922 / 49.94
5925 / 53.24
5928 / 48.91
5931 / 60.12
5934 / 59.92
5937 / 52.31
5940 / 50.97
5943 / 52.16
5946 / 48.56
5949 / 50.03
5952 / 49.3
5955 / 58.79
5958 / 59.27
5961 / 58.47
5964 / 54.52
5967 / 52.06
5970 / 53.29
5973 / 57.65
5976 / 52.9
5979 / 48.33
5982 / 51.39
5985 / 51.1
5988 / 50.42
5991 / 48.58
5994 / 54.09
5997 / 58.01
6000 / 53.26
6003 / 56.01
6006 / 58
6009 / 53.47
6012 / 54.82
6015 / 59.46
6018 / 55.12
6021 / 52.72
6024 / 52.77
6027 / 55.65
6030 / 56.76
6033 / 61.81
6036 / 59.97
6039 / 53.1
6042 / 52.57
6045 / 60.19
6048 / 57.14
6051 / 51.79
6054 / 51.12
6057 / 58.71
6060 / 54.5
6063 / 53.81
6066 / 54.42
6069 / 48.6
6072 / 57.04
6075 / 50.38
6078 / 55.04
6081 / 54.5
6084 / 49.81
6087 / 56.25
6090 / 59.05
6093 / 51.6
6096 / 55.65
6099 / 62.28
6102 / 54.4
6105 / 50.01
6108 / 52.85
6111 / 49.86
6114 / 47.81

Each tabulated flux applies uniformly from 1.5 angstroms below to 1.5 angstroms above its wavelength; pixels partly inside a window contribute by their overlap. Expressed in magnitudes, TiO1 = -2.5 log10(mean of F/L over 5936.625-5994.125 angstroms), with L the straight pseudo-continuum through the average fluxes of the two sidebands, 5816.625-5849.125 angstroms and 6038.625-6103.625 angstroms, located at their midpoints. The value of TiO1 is 0.09 mag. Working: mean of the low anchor 60.2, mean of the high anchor 54.7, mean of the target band 52.7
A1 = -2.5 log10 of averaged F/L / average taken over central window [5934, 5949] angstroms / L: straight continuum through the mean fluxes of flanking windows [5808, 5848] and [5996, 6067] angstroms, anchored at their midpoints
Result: 0.11 mag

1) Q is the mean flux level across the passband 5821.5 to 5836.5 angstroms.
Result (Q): 57.4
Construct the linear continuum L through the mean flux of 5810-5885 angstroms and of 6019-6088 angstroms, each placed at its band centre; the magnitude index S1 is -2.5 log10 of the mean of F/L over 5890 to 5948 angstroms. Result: 0.05 mag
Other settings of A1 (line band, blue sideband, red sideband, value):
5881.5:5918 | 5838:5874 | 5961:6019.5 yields 0.03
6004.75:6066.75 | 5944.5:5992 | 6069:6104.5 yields -0.03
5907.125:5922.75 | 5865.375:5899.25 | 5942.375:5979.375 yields 0.03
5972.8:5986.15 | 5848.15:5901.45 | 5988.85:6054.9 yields 0.05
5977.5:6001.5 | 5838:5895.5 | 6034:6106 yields 0.05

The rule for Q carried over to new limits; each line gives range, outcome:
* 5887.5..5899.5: 51.4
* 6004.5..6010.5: 55.7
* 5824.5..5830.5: 53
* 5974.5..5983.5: 50.9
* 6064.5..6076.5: 52.6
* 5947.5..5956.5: 52.7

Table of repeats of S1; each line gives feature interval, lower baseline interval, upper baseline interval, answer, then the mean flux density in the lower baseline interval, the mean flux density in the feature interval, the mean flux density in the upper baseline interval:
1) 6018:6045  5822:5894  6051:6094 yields -0.04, 54.8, 55.9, 53.9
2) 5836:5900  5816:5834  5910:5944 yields 0.05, 58.3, 53.5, 52.6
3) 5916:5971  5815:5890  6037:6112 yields 0.03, 55.3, 53.3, 54.3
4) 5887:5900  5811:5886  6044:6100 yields 0.08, 55.2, 51.4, 54.7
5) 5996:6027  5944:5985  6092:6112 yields -0.04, 53.3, 55.3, 54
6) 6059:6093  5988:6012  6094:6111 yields 0.01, 54.3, 53.8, 54.5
